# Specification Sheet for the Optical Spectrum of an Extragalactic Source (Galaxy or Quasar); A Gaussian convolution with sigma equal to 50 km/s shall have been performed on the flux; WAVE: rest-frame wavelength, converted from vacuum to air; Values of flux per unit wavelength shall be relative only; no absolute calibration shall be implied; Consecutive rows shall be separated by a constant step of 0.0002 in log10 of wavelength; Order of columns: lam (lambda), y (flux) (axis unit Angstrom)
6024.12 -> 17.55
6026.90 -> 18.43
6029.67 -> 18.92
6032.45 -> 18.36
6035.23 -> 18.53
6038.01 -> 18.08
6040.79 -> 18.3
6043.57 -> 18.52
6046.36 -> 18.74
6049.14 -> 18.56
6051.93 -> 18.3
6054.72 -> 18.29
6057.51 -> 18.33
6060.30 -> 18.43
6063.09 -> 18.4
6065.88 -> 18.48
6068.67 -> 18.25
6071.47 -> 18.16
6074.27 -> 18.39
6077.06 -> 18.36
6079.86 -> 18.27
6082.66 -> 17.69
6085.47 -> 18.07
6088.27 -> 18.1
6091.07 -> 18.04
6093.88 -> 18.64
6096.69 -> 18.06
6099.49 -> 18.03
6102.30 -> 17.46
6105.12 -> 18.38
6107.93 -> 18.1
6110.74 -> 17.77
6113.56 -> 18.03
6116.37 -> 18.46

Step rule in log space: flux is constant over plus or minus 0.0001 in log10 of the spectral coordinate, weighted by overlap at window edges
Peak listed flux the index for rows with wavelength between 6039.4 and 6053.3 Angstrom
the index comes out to 18.74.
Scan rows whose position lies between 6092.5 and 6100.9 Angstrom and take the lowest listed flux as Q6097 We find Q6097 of 18.03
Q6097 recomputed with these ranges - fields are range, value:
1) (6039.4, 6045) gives 18.3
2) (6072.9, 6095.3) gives 17.69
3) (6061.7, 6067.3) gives 18.4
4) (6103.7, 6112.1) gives 17.77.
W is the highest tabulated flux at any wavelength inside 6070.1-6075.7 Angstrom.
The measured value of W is 18.39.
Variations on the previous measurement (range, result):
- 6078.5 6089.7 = 18.27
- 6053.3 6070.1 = 18.48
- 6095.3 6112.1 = 18.38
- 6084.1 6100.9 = 18.64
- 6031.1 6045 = 18.53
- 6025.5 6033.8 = 18.92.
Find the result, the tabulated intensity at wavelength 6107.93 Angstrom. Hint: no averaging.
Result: 18.1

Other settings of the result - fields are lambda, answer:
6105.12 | 18.38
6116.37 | 18.46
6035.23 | 18.53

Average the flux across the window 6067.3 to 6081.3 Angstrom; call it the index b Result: 18.3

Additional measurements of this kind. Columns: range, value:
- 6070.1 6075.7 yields 18.3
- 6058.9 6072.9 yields 18.3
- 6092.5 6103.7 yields 18.1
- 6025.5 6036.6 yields 18.6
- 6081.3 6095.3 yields 18.1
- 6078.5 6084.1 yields 18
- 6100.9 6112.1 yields 17.9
